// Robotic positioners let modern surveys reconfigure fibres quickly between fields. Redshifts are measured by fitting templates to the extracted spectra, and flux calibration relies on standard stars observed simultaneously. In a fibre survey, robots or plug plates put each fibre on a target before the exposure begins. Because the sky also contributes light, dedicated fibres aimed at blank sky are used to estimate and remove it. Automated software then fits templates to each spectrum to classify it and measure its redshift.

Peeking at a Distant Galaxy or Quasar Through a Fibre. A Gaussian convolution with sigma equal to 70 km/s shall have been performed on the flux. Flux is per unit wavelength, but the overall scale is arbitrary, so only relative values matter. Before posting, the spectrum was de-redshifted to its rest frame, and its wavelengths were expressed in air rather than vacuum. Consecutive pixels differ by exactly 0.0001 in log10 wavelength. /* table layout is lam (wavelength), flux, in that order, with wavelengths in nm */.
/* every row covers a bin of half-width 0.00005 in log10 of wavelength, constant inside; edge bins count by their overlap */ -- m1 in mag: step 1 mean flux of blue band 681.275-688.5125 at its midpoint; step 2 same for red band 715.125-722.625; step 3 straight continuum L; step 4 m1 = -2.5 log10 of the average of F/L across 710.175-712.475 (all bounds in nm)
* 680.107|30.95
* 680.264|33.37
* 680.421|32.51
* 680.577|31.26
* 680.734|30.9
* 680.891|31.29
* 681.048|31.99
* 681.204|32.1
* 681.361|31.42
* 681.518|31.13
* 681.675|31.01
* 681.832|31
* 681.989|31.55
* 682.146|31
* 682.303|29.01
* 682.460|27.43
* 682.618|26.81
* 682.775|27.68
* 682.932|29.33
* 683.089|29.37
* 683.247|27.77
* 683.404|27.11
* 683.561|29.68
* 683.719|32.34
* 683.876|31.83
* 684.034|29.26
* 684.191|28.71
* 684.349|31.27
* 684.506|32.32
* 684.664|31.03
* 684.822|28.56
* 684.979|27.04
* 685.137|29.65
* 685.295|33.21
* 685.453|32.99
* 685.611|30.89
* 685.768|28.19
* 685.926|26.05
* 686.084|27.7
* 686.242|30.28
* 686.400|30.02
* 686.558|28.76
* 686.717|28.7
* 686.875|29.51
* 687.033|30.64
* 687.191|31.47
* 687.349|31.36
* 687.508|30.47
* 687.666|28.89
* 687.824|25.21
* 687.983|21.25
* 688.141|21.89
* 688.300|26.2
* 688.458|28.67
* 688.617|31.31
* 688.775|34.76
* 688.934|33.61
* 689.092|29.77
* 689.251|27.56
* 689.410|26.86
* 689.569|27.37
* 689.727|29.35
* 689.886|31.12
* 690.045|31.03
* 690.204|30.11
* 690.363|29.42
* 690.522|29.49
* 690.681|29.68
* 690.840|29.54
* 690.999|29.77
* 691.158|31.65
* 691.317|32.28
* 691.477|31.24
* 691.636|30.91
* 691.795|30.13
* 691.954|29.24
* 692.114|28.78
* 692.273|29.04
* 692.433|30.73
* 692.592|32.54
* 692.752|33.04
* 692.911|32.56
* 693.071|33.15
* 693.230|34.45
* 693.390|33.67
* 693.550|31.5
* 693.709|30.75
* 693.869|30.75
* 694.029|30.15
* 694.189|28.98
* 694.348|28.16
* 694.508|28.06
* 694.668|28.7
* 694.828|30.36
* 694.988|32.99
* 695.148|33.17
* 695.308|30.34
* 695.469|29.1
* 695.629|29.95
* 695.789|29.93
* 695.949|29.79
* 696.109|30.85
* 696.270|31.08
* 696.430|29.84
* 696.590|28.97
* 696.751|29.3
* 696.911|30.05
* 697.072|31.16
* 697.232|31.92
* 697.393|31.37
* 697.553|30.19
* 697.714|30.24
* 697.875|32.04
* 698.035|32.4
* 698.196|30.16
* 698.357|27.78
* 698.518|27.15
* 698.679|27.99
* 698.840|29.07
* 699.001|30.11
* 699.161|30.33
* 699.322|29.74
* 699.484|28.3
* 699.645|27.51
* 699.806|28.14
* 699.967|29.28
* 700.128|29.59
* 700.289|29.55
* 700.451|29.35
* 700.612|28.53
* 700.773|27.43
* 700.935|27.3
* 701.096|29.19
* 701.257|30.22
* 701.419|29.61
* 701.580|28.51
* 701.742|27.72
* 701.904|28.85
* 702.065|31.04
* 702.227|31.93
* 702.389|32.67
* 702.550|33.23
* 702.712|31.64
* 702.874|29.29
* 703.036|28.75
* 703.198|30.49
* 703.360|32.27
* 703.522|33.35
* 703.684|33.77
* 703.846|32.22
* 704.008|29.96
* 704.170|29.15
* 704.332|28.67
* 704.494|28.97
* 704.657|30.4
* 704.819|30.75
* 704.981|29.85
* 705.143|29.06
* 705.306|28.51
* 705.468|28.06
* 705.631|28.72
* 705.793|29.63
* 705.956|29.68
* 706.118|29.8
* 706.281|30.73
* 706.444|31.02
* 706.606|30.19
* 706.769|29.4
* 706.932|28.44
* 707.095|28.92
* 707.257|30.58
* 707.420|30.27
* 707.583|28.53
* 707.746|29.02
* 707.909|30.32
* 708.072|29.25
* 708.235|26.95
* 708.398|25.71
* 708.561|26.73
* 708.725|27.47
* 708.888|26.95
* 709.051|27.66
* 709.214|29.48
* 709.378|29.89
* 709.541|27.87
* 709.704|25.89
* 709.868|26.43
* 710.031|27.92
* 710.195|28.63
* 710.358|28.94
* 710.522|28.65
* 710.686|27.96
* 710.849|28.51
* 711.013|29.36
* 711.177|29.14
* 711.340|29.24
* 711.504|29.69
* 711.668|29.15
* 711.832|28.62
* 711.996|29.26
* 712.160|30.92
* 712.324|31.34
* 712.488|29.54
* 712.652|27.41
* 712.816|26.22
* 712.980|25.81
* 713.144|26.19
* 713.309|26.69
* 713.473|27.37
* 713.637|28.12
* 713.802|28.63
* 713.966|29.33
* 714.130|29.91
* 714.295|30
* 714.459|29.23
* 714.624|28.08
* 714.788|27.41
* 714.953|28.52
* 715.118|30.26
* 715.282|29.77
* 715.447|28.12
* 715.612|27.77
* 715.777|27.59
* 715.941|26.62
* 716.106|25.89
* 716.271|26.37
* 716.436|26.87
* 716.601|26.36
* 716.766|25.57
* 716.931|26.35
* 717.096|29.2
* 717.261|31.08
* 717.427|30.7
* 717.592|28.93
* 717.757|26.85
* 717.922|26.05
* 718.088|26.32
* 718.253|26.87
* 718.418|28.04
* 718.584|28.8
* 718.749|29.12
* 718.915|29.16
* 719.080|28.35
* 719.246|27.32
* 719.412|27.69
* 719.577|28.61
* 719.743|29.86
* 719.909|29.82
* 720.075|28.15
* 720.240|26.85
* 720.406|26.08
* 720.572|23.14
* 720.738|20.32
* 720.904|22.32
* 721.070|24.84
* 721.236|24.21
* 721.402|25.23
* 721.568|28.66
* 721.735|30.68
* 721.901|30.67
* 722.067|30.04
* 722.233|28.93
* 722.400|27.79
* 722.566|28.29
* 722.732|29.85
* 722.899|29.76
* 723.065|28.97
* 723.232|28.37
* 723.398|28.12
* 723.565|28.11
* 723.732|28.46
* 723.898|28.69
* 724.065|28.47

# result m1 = -0.05 mag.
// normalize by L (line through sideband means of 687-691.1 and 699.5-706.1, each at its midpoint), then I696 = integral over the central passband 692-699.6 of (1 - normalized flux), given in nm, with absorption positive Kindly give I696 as -0.25 nm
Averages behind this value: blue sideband 29.1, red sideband 29.8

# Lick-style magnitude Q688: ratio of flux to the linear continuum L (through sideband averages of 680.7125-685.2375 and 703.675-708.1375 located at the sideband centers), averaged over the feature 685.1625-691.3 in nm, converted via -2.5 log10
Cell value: 0.02 mag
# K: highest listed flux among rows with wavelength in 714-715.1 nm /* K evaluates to 30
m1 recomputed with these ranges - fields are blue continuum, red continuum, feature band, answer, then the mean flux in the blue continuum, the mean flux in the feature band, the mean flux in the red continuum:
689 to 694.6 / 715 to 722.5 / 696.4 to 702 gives 0.01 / 30.4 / 29.4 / 27.5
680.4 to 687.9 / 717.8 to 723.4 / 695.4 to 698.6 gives -0.04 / 29.9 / 30.2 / 27.6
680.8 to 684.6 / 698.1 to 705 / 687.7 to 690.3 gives 0.05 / 30.1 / 28.5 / 29.8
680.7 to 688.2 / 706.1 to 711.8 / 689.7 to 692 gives -0.04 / 29.5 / 30.4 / 28.7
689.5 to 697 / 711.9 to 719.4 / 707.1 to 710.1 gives 0.03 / 30.5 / 28.2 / 28.1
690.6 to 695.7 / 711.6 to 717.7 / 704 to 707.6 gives -0.01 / 30.8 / 29.5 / 28.2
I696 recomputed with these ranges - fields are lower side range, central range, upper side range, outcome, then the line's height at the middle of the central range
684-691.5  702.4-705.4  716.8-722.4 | -0.22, 28.5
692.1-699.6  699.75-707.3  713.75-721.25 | -0.12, 29.4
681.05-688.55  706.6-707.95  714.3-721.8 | -0.07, 28.1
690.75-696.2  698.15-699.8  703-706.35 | 0.09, 30.5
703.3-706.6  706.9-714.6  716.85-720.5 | 0.23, 29.4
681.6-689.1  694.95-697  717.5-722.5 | -0.11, 28.8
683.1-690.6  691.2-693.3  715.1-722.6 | -0.17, 29.1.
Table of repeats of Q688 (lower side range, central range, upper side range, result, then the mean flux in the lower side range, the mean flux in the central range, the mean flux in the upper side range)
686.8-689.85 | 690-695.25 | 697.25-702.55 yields -0.06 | 28.8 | 30.8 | 29.6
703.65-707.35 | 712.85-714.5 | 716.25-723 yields 0.02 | 29.8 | 28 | 27.6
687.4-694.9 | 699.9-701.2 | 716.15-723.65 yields 0.01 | 29.9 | 28.8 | 27.6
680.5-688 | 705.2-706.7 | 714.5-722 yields -0.05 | 29.8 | 29.6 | 27.5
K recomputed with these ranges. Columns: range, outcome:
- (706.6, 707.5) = 30.58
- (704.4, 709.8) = 31.02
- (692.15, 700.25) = 34.45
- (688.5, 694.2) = 34.76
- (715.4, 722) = 31.08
